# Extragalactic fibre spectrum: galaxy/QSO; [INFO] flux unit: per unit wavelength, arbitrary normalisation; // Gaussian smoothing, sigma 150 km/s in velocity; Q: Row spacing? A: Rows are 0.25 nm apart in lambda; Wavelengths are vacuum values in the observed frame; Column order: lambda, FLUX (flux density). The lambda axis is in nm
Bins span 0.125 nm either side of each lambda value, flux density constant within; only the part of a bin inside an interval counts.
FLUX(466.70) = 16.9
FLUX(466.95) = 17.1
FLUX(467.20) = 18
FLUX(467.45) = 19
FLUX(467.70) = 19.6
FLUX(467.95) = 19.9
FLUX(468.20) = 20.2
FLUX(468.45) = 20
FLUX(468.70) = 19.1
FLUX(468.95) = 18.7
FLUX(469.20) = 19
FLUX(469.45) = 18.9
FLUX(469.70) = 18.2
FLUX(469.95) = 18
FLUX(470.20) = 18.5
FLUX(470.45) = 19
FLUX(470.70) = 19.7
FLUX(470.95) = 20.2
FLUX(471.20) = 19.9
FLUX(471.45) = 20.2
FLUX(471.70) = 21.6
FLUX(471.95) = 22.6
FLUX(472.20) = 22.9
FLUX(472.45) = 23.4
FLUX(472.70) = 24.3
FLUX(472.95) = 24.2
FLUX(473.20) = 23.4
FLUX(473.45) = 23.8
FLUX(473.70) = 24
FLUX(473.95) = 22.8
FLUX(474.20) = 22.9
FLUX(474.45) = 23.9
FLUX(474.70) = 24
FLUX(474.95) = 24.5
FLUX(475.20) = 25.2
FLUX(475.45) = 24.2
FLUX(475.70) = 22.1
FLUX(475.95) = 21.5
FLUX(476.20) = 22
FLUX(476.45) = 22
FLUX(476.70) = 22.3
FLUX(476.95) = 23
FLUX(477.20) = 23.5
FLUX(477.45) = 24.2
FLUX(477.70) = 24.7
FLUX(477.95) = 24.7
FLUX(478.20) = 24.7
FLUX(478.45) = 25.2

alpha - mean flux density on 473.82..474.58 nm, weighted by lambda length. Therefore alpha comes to 23.2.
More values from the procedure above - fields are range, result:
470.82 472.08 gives 20.9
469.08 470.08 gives 18.5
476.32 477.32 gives 22.7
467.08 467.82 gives 18.9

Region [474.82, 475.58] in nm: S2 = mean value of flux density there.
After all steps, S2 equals 24.6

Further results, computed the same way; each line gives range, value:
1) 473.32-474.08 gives 23.5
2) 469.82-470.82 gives 18.8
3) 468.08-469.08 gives 19.5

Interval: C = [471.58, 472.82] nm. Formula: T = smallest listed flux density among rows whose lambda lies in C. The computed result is 21.6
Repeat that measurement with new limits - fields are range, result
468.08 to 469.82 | 18.2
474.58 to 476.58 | 21.5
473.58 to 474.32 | 22.8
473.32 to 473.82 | 23.8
